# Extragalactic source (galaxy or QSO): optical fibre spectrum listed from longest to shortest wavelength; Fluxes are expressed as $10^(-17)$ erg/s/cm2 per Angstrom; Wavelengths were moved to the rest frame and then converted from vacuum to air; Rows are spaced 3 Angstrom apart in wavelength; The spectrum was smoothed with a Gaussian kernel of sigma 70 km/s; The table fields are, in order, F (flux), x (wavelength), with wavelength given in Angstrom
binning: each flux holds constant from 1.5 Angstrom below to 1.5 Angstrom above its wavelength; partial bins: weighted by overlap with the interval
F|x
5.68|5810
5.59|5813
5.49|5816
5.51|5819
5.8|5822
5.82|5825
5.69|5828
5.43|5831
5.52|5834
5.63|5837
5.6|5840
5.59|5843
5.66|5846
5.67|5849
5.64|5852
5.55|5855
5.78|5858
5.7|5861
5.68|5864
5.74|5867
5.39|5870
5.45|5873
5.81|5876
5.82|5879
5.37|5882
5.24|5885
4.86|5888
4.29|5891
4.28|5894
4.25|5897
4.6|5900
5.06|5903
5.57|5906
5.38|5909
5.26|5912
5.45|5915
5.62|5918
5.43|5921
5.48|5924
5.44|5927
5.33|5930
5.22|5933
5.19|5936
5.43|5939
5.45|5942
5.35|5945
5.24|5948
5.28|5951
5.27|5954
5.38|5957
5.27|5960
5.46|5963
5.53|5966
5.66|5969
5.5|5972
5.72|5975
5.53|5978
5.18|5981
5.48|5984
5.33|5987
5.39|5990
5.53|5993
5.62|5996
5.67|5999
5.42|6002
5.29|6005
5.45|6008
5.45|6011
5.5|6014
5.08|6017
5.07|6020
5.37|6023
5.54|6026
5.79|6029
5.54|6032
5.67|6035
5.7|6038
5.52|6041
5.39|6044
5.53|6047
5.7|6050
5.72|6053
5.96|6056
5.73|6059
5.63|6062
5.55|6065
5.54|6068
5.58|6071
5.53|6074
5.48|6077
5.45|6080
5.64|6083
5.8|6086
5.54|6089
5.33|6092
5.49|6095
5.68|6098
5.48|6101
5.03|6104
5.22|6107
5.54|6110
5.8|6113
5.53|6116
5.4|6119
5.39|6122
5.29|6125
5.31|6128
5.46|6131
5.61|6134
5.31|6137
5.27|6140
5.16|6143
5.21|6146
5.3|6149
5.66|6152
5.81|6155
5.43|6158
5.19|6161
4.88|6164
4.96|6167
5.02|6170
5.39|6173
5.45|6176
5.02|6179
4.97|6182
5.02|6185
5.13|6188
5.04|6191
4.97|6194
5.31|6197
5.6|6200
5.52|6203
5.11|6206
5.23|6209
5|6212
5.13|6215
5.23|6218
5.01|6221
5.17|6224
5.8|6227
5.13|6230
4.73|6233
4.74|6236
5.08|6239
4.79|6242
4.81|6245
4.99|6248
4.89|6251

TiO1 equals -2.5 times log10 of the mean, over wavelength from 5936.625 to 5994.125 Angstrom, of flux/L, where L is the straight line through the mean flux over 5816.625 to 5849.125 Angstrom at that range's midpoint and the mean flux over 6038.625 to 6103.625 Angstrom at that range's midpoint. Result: 0.04 mag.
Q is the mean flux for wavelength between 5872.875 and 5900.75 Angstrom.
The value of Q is 4.99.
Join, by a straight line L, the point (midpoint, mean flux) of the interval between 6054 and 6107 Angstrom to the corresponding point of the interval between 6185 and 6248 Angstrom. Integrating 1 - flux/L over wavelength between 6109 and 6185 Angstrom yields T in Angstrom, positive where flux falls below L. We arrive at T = 0.2 Angstrom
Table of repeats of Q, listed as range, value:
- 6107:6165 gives 5.4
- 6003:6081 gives 5.53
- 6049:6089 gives 5.63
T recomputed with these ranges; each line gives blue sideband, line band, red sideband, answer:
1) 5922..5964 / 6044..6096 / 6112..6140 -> -1.8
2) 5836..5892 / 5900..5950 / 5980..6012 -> 1.2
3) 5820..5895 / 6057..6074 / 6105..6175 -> -0.7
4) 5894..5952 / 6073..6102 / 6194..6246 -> -2.0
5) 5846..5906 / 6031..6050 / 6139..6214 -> -1.1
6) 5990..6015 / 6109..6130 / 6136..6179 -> -0.5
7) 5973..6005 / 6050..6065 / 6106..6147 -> -0.8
